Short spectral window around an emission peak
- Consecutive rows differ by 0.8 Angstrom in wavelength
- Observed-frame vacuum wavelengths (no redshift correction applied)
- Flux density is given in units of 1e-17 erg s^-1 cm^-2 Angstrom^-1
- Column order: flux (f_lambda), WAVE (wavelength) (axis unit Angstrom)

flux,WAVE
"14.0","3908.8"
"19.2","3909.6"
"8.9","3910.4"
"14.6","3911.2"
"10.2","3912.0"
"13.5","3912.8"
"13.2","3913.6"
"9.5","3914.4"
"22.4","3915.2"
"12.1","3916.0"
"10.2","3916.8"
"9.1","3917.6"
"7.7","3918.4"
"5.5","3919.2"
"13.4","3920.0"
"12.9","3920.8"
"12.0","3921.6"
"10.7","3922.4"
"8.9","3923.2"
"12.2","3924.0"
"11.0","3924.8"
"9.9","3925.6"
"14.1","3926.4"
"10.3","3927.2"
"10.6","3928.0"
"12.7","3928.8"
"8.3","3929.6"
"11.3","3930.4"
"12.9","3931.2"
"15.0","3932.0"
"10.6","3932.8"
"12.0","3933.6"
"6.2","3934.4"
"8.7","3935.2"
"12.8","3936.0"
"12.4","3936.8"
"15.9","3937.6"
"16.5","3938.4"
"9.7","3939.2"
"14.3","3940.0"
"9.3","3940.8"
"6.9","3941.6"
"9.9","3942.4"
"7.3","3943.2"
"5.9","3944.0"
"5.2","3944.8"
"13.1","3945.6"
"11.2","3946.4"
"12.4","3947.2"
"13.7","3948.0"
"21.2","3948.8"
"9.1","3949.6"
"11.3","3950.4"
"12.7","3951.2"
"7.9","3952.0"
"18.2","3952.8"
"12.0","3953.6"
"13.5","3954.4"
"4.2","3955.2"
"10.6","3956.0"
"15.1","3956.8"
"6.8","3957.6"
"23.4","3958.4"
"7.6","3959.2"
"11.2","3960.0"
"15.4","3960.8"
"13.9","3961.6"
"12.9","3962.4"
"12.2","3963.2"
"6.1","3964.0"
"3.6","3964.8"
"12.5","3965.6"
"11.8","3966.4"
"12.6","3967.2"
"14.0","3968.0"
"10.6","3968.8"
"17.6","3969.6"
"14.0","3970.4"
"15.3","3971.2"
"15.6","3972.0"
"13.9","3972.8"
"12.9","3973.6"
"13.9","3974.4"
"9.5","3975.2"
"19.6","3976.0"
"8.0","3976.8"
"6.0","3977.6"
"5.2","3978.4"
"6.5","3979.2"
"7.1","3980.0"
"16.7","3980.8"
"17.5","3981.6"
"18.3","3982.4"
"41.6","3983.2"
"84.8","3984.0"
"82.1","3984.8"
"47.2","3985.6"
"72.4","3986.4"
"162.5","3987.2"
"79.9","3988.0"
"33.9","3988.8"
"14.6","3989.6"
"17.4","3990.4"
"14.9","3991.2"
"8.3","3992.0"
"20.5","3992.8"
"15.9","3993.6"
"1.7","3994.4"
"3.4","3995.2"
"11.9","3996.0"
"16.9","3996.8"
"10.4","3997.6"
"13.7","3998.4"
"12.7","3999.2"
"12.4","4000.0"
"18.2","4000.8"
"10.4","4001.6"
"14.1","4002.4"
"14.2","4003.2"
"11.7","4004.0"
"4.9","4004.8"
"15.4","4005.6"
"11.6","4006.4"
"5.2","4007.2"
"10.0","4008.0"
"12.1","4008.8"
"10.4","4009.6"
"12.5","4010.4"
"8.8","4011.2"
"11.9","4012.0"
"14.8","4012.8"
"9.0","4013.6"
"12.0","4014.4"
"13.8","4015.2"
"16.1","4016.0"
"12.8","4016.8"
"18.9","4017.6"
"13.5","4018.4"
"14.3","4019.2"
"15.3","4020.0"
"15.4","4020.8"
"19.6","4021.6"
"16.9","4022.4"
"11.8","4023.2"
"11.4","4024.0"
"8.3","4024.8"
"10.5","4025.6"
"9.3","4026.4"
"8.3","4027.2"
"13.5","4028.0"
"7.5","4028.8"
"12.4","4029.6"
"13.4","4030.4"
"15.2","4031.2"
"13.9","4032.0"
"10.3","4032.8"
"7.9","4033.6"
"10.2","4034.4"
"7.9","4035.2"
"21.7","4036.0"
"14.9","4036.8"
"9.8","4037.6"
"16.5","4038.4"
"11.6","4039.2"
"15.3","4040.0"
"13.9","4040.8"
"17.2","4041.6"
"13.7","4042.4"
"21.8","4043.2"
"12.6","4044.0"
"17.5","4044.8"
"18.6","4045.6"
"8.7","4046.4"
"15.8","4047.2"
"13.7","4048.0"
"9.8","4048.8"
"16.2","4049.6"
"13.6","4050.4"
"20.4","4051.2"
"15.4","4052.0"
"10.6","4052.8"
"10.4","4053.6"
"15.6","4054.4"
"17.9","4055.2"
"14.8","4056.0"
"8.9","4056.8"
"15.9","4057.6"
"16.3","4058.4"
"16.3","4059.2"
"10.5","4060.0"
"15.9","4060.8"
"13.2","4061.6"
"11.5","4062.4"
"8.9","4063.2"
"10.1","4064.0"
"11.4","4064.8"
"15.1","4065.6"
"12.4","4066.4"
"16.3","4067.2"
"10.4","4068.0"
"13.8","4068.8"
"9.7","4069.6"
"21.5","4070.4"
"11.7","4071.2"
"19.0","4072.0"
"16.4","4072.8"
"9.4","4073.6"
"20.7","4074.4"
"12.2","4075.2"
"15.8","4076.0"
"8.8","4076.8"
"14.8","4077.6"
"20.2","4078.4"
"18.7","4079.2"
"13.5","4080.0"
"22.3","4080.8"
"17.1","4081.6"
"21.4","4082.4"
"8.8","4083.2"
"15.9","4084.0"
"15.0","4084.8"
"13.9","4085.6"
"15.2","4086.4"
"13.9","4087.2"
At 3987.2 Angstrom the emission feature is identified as [O II] 3727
